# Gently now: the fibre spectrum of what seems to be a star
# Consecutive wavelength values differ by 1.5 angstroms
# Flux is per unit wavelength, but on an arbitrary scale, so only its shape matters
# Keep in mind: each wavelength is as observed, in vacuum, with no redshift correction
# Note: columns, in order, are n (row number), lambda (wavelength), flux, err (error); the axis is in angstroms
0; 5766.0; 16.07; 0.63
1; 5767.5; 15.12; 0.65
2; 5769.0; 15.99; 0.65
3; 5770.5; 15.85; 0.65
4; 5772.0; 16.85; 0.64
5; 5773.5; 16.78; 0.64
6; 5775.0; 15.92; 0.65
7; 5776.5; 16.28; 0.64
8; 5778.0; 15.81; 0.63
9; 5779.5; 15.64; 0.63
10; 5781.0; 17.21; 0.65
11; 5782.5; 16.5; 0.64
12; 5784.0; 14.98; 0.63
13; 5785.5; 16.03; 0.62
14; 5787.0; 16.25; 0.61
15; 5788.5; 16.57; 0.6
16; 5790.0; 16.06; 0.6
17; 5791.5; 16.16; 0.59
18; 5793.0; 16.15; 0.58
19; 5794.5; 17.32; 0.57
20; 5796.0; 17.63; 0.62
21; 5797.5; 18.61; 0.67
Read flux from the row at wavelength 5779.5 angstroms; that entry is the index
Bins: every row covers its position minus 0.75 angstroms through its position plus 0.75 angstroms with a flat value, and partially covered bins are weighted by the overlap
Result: 15.64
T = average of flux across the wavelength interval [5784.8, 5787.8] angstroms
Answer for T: 16.1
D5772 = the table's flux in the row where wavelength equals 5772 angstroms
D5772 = 16.85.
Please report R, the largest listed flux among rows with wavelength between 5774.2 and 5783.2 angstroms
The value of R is 17.21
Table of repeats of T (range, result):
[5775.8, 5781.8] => 16.2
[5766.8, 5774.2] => 16.1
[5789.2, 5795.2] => 16.4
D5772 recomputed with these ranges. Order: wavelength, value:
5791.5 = 16.16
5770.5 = 15.85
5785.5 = 16.03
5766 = 16.07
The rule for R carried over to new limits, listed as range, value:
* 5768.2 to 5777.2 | 16.85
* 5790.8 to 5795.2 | 17.32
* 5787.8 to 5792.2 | 16.57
